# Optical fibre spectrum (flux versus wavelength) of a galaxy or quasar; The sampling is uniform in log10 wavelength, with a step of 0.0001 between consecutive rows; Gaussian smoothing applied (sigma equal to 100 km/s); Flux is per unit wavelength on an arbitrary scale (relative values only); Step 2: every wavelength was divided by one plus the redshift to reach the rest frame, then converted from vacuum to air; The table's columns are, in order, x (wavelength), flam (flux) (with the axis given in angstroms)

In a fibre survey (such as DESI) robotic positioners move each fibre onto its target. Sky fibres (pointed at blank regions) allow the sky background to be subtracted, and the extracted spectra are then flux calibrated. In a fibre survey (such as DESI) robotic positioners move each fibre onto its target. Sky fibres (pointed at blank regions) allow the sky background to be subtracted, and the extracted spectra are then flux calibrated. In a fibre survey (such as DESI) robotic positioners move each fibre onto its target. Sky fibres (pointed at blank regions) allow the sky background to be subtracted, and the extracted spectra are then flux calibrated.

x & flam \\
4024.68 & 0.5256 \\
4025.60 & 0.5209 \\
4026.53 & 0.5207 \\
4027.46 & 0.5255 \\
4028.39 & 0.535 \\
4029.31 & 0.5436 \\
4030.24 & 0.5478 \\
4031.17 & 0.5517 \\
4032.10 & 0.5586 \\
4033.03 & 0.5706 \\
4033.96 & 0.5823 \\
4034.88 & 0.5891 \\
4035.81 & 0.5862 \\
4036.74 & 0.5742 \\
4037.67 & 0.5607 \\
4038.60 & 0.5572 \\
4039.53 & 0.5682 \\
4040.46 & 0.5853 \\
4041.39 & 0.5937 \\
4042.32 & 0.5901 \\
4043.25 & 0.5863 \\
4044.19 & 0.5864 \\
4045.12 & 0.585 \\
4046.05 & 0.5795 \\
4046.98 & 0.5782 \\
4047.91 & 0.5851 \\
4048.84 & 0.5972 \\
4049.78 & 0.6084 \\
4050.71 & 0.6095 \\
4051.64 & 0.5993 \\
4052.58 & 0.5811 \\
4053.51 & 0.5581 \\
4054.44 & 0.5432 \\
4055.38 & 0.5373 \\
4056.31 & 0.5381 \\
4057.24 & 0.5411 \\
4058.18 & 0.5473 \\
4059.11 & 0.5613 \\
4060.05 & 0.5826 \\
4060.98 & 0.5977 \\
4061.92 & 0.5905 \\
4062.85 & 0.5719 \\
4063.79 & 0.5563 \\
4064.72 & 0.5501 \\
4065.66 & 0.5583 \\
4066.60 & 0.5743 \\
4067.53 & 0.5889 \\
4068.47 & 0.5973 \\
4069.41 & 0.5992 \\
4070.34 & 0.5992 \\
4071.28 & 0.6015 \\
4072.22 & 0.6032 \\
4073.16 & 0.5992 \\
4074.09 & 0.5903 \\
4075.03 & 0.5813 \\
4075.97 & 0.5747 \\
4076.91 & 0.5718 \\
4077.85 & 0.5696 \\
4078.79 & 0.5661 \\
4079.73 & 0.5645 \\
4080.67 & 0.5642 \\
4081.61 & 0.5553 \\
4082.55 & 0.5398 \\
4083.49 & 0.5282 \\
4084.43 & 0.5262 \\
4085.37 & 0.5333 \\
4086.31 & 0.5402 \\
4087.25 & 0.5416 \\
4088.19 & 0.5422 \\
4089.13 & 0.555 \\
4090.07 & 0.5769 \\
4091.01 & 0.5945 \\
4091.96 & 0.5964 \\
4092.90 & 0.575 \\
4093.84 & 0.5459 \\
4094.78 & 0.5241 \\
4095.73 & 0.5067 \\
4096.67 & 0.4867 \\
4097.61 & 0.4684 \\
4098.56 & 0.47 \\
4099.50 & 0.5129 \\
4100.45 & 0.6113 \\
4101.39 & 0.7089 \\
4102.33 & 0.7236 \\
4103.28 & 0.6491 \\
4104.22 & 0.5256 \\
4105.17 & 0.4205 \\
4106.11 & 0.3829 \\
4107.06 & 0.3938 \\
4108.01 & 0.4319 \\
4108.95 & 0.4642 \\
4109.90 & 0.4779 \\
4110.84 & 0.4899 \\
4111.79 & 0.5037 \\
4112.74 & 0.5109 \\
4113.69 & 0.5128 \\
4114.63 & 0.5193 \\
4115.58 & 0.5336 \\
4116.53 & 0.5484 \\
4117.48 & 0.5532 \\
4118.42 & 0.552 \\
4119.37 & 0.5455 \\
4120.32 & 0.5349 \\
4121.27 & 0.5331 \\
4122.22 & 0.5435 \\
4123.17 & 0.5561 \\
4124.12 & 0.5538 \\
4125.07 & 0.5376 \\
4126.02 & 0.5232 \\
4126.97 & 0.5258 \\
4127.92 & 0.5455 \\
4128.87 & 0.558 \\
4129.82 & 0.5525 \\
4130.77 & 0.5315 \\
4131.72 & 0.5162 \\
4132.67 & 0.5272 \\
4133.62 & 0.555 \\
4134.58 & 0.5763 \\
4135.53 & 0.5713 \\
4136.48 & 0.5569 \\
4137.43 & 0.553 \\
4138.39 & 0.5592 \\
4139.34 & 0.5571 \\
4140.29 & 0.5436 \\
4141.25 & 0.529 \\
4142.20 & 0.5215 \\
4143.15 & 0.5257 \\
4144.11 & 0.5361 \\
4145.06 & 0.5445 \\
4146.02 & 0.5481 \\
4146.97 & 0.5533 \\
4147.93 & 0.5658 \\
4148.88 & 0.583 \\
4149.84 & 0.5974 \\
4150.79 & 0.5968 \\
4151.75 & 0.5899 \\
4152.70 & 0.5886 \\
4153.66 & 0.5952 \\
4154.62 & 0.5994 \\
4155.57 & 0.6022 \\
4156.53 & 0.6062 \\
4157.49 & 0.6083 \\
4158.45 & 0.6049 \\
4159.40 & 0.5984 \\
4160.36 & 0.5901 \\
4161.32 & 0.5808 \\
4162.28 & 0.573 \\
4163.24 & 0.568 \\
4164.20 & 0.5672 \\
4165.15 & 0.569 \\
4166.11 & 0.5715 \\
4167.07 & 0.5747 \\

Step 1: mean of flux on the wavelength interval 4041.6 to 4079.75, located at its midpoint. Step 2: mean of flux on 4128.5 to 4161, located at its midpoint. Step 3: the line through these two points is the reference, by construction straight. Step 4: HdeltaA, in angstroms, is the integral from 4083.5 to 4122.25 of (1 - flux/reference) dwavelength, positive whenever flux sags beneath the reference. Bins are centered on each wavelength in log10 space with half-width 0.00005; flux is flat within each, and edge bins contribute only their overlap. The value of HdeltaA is 2.81 angstroms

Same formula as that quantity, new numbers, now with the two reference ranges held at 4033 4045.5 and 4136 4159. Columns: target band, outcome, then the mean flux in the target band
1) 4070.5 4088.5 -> 0.4 angstroms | 0.563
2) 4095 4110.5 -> 1.6 angstroms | 0.515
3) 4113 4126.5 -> 0.8 angstroms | 0.539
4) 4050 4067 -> 0.3 angstroms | 0.567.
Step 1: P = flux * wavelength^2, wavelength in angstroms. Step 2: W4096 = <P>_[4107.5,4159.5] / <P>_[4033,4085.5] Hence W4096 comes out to 1.0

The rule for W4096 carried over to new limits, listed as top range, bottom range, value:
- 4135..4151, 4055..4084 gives 1.01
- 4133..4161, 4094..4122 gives 1.12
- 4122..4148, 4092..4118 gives 1.06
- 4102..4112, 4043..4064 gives 0.88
